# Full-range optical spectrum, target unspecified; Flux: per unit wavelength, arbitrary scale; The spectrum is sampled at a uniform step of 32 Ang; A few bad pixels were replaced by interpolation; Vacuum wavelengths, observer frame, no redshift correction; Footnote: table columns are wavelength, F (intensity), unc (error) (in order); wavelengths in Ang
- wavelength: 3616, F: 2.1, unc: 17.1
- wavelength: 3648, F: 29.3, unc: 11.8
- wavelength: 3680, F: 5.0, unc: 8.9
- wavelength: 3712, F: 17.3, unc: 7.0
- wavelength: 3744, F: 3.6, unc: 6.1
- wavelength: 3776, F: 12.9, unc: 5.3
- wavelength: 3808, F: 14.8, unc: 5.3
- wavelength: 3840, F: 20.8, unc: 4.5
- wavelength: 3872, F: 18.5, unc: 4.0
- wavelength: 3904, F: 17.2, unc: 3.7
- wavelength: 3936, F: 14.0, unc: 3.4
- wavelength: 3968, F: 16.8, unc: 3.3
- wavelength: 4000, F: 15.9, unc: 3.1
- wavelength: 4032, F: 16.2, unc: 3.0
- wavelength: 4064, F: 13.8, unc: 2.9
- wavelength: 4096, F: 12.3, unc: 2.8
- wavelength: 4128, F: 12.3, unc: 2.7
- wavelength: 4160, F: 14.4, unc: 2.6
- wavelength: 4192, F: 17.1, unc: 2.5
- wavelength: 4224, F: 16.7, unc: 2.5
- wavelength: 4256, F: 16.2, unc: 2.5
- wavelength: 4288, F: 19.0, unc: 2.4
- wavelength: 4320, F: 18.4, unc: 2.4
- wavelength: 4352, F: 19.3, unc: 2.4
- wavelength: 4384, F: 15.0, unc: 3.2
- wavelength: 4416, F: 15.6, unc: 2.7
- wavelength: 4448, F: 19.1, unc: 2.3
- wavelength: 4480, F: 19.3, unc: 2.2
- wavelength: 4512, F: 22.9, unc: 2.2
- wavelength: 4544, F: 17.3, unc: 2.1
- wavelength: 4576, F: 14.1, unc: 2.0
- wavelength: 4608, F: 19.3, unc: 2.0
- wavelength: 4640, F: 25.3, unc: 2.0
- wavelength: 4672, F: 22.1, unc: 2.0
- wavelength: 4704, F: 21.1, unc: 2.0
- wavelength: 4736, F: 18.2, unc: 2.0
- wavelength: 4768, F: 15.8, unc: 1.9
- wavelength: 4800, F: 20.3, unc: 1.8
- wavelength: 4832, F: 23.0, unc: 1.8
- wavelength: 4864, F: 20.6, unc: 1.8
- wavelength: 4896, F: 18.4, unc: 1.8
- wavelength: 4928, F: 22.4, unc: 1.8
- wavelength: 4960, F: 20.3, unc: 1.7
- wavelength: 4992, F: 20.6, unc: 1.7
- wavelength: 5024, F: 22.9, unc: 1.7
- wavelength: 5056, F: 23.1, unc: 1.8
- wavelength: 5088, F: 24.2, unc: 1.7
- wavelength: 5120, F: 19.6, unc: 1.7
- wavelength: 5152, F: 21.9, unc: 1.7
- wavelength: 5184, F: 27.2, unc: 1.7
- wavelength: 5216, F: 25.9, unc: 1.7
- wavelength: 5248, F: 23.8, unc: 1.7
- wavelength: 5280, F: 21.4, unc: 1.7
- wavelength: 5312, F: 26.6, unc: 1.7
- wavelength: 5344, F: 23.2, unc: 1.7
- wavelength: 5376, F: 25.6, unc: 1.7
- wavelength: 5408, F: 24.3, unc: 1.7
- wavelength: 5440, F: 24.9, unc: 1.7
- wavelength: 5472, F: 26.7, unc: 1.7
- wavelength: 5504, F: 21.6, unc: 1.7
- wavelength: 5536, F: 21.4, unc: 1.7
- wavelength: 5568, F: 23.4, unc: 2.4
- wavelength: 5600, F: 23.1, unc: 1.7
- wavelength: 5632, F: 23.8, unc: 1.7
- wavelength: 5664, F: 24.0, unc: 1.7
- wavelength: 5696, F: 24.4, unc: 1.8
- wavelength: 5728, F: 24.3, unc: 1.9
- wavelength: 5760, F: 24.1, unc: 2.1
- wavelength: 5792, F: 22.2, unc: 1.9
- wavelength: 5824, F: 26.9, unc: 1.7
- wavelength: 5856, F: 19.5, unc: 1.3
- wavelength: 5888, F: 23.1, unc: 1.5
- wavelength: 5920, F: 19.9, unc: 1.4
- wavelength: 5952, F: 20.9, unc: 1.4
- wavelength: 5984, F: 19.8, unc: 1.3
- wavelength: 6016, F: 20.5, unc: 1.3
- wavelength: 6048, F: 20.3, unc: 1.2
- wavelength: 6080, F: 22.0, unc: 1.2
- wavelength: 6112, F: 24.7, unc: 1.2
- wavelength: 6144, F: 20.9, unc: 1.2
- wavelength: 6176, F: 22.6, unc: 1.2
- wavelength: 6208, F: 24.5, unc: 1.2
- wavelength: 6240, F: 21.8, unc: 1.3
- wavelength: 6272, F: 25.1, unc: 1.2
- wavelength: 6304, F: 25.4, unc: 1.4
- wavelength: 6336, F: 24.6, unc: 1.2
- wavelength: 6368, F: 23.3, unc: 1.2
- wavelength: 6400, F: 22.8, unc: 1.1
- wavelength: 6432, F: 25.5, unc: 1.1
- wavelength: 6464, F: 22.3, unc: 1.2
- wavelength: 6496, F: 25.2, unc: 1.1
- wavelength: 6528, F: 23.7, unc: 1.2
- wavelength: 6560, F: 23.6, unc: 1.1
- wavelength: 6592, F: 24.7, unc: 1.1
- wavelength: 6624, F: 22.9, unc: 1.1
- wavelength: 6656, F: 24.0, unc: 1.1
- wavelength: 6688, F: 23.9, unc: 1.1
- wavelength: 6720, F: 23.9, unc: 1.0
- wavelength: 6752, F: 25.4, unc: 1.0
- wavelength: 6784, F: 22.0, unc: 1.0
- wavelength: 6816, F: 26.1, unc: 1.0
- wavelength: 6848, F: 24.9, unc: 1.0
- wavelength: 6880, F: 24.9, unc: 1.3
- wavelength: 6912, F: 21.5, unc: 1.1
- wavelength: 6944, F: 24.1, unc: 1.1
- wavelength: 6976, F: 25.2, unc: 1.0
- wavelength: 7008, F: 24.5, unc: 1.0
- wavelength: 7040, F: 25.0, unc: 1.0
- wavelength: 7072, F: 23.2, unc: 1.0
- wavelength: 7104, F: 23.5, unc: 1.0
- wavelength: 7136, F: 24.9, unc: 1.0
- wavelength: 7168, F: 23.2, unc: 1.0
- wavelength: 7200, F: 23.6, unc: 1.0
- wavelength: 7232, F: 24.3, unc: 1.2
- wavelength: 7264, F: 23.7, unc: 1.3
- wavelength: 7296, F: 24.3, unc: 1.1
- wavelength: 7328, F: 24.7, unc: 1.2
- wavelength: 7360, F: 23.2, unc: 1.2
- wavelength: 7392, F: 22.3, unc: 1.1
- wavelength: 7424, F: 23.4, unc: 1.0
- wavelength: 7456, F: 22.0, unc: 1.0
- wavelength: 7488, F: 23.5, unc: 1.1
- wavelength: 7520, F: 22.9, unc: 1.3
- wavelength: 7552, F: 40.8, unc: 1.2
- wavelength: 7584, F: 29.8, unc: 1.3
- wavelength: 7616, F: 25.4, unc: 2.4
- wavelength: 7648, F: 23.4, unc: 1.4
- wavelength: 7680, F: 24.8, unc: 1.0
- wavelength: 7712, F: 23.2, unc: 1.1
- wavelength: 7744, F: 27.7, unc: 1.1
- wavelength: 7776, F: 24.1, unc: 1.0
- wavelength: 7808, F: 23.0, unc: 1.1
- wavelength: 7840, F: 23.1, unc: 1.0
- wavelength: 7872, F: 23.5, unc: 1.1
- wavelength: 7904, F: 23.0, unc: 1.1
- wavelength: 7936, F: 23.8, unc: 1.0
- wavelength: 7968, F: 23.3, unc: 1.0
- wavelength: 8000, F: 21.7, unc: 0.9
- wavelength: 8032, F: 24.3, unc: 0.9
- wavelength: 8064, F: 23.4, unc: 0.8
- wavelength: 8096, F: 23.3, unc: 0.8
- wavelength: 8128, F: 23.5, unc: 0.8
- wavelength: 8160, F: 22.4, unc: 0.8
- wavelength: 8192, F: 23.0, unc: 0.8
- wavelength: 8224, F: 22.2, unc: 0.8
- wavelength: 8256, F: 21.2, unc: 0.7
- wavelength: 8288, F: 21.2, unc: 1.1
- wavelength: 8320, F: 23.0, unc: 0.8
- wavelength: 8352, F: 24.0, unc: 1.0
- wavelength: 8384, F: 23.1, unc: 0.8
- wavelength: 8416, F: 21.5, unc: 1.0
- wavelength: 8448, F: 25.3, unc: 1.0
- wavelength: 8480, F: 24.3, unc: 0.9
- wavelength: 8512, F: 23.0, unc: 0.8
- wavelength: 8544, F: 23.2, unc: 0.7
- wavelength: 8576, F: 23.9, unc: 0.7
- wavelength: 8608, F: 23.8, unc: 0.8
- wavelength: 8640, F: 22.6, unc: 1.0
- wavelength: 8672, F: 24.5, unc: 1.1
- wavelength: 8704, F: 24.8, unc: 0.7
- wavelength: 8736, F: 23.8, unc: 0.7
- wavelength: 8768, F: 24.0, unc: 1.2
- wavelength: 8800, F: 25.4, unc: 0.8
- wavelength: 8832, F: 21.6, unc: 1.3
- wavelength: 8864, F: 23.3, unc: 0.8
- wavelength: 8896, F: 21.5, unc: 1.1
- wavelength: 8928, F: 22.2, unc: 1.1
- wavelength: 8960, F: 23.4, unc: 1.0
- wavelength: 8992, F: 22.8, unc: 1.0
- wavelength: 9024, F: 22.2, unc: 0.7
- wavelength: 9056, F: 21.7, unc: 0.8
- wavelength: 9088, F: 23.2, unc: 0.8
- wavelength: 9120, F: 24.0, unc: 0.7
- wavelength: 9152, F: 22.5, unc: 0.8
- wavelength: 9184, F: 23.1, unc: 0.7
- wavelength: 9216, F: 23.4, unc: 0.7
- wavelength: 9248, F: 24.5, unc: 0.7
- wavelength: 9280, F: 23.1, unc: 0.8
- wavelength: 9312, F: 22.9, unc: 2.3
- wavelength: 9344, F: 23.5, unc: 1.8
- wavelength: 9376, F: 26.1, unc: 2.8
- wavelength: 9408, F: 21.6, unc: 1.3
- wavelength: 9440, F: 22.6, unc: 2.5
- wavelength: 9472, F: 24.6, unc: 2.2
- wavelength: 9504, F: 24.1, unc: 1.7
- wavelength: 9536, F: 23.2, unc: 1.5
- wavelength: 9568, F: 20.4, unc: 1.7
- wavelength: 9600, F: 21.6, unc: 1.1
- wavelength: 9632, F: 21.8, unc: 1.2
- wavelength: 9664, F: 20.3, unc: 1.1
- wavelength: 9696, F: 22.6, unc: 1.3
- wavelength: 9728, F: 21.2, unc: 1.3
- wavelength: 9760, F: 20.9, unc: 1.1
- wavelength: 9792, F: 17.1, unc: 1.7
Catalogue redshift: 0.151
